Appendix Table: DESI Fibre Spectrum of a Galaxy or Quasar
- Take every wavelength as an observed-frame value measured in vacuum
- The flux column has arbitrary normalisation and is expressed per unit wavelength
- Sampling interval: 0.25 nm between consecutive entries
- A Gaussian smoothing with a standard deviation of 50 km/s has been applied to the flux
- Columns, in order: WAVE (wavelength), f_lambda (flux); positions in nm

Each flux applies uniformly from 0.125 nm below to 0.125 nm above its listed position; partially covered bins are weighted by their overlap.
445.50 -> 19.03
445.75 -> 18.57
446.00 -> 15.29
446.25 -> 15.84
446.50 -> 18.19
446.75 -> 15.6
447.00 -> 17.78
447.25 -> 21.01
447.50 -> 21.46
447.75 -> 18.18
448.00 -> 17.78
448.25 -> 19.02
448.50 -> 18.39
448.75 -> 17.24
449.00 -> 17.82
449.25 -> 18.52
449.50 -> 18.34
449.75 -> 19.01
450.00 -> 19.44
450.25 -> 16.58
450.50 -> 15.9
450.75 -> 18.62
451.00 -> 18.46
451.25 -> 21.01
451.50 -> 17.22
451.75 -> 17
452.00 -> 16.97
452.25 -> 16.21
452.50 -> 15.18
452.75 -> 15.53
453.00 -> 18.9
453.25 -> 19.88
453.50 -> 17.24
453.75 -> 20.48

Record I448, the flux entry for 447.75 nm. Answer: 18.18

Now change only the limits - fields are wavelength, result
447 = 17.78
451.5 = 17.22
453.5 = 17.24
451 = 18.46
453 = 18.9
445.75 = 18.57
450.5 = 15.9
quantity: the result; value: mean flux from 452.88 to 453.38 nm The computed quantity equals 19.4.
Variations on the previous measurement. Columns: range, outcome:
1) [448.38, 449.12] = 17.8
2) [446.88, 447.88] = 19.6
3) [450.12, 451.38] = 18.1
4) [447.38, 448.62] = 19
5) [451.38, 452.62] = 16.5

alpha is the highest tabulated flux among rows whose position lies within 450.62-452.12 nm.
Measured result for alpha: 21.01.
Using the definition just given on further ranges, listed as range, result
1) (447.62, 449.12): 19.02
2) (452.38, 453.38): 19.88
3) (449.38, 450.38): 19.44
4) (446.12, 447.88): 21.46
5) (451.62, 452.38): 17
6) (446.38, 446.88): 18.19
